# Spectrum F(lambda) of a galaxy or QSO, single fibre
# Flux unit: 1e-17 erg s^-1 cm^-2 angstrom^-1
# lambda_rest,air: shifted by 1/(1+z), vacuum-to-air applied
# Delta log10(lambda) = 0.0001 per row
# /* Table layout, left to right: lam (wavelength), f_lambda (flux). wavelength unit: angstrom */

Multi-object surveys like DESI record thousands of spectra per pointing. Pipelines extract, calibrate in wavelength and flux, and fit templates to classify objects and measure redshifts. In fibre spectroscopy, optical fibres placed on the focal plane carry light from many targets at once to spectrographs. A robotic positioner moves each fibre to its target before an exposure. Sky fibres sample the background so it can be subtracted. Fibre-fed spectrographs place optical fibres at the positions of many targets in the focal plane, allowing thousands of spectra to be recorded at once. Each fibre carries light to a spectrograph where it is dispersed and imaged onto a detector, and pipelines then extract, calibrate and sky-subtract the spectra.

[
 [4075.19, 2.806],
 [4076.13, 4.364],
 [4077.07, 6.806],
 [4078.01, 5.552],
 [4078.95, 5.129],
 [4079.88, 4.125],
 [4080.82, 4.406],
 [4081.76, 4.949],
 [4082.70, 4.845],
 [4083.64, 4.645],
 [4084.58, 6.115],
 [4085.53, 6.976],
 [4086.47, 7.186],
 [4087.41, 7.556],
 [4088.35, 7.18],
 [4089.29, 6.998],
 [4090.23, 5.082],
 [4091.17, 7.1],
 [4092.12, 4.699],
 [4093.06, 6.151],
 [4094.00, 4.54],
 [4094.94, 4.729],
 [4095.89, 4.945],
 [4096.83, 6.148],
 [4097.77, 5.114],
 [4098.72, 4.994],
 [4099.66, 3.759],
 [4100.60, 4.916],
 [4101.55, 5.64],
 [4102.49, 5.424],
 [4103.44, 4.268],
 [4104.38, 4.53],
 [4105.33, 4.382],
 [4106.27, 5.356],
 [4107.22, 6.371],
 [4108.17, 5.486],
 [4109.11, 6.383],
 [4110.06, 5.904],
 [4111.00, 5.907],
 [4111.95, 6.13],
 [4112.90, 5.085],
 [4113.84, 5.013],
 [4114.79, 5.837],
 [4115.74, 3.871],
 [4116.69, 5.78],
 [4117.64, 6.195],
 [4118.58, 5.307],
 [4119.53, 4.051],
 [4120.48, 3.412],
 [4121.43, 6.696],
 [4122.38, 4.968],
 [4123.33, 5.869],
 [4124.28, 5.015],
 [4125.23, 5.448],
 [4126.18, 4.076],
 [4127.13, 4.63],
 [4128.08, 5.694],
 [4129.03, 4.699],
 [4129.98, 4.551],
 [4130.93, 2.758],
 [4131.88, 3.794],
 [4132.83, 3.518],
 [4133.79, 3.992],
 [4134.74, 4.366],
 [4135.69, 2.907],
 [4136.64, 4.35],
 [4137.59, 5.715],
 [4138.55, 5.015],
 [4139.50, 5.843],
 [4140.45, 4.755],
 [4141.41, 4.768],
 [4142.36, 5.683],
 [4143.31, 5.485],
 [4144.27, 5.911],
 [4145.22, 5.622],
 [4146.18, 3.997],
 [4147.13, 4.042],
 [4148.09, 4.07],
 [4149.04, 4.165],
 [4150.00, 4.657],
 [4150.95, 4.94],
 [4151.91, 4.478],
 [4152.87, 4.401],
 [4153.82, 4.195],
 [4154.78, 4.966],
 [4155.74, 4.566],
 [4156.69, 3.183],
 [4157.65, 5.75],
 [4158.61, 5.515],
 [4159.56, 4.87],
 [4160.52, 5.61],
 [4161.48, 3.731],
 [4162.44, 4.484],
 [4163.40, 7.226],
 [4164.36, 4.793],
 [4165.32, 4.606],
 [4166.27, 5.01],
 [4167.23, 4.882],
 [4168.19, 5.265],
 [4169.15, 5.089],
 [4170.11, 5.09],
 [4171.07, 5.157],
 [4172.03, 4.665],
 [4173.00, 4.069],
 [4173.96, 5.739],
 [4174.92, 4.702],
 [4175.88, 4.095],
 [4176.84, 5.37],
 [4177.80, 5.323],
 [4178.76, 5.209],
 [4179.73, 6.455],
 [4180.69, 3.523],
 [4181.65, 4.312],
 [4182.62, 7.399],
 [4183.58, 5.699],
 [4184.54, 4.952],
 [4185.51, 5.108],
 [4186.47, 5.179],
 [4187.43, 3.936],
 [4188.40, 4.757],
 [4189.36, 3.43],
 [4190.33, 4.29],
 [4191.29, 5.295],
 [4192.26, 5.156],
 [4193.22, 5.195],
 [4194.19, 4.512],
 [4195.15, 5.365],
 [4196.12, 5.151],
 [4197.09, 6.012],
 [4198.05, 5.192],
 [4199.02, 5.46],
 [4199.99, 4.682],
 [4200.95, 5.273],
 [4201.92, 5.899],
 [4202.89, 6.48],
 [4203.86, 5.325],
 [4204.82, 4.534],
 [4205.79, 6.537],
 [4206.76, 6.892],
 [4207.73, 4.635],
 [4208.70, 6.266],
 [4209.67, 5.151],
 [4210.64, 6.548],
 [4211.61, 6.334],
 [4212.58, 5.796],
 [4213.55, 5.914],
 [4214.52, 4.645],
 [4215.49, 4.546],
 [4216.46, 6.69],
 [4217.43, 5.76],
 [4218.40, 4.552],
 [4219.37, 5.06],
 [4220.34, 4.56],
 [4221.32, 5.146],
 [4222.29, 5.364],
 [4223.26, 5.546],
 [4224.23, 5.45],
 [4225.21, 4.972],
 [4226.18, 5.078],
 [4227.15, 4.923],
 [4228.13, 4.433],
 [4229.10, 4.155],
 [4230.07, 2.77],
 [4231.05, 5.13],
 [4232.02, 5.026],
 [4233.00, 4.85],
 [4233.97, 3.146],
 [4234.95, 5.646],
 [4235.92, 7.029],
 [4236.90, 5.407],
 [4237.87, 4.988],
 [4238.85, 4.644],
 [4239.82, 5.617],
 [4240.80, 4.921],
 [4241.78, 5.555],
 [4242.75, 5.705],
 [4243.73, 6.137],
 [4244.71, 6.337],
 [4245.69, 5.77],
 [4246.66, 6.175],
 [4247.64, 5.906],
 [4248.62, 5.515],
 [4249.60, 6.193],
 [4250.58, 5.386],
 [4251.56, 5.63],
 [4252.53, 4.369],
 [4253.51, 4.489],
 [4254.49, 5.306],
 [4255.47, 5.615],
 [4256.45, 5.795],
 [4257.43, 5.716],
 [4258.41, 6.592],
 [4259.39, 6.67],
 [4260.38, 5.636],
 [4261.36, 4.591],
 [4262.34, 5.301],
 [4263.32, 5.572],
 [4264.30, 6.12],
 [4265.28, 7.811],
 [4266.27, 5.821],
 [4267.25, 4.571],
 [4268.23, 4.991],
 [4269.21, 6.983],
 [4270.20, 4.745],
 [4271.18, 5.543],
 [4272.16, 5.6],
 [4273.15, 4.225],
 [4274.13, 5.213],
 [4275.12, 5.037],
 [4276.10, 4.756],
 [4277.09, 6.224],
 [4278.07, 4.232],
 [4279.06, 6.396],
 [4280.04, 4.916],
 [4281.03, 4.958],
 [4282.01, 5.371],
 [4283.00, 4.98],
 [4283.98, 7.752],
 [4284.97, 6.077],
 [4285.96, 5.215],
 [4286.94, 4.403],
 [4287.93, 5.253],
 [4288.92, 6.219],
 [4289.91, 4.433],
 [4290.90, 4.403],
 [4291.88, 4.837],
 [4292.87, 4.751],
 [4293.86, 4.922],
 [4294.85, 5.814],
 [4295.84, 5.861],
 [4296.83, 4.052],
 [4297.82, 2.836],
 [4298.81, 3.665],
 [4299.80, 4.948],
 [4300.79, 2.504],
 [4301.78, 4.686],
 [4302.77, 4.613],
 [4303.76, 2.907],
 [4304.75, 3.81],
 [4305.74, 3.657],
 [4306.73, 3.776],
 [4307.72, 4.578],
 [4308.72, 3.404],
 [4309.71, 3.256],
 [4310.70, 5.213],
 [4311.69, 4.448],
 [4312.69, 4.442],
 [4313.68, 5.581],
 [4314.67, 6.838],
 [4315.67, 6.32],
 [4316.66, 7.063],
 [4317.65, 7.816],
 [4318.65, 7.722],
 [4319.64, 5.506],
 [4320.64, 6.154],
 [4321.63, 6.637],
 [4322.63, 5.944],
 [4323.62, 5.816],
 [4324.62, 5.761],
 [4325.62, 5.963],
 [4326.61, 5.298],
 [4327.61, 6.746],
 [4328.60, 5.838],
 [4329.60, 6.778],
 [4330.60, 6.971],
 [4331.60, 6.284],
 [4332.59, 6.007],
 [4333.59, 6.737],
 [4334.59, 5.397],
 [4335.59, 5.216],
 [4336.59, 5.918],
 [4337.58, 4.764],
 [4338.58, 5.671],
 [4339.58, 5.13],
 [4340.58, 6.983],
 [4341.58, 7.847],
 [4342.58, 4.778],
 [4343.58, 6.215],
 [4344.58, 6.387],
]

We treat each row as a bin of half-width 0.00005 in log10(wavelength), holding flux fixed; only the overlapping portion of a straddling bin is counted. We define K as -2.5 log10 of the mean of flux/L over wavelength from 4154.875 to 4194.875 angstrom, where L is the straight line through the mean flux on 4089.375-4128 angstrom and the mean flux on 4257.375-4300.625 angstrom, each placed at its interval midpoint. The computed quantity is 0.07 mag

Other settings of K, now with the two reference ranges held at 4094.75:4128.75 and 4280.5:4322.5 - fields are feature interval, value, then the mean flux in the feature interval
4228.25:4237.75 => 0.068 mag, 4.79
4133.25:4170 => 0.078 mag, 4.81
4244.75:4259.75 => -0.121 mag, 5.69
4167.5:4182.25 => 0.043 mag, 4.95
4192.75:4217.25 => -0.089 mag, 5.56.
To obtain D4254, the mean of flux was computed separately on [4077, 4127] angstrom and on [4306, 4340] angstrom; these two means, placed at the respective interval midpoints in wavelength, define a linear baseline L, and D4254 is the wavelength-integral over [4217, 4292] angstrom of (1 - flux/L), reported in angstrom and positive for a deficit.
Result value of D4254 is 3.7 angstrom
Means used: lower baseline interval 5.4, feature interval 5.34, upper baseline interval 5.72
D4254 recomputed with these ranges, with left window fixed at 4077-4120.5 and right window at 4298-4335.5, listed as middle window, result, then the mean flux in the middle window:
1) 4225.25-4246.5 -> 1.0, 5.12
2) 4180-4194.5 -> 1.4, 4.88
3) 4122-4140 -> 2.8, 4.59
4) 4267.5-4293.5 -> 0.4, 5.28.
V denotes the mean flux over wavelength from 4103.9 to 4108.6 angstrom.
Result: 5.22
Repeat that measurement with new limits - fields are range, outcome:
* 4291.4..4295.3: 5.07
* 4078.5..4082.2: 4.66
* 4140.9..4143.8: 5.3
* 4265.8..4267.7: 5.21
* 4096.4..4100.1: 5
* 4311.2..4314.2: 4.84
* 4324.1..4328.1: 5.93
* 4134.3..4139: 4.47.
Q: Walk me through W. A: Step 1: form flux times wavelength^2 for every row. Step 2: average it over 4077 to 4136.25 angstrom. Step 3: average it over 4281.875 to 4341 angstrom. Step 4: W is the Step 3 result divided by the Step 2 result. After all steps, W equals 1.1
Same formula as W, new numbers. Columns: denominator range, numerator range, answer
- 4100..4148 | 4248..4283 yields 1.18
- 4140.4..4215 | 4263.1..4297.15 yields 1.11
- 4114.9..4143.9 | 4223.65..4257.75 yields 1.16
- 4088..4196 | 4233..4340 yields 1.16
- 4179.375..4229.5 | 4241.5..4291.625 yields 1.08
